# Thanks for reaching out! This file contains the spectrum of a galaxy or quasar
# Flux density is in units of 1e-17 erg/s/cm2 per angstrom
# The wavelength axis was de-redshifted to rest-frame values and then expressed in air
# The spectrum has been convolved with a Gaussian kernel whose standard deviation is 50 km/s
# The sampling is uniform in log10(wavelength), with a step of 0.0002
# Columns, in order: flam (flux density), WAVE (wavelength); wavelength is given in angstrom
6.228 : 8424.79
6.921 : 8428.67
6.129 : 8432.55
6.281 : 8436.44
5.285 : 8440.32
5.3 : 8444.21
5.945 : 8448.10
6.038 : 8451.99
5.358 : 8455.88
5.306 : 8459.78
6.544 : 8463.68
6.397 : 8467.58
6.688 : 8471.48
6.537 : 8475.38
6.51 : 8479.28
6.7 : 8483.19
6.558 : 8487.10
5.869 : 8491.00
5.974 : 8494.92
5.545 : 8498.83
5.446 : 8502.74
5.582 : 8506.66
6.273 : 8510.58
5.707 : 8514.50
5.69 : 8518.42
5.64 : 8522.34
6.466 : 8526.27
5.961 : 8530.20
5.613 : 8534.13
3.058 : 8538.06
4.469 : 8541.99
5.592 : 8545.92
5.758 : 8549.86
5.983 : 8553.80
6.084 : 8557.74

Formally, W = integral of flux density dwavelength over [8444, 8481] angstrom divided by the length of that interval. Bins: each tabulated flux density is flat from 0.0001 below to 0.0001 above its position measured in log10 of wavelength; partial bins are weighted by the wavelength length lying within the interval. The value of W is 6.1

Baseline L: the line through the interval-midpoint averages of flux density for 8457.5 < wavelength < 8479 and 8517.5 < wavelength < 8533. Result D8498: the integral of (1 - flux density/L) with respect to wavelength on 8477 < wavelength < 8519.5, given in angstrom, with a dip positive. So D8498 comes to 0.8 angstrom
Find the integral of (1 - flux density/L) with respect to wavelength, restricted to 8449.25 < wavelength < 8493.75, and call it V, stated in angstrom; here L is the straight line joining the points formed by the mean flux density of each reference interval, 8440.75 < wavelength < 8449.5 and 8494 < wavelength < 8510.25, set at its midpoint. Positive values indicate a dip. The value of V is -4.9 angstrom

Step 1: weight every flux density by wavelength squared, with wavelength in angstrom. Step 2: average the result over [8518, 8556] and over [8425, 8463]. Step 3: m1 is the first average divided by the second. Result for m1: 0.94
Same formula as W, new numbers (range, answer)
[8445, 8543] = 5.84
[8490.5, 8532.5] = 5.83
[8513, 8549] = 5.36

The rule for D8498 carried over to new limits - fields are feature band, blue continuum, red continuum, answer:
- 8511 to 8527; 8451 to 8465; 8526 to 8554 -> -1.4 angstrom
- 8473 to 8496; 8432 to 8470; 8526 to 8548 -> -3.4 angstrom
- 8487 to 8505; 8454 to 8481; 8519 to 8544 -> -0.1 angstrom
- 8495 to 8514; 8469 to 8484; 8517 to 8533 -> 1.4 angstrom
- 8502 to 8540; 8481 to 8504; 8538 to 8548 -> -2.1 angstrom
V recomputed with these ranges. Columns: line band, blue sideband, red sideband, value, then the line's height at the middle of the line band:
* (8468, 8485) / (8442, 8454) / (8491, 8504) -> -2.6 angstrom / 5.72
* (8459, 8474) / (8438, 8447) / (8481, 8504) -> -1.6 angstrom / 5.7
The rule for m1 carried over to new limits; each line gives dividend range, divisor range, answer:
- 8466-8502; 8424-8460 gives 1.08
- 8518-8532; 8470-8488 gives 0.91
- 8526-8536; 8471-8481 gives 0.92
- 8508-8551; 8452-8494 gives 0.89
